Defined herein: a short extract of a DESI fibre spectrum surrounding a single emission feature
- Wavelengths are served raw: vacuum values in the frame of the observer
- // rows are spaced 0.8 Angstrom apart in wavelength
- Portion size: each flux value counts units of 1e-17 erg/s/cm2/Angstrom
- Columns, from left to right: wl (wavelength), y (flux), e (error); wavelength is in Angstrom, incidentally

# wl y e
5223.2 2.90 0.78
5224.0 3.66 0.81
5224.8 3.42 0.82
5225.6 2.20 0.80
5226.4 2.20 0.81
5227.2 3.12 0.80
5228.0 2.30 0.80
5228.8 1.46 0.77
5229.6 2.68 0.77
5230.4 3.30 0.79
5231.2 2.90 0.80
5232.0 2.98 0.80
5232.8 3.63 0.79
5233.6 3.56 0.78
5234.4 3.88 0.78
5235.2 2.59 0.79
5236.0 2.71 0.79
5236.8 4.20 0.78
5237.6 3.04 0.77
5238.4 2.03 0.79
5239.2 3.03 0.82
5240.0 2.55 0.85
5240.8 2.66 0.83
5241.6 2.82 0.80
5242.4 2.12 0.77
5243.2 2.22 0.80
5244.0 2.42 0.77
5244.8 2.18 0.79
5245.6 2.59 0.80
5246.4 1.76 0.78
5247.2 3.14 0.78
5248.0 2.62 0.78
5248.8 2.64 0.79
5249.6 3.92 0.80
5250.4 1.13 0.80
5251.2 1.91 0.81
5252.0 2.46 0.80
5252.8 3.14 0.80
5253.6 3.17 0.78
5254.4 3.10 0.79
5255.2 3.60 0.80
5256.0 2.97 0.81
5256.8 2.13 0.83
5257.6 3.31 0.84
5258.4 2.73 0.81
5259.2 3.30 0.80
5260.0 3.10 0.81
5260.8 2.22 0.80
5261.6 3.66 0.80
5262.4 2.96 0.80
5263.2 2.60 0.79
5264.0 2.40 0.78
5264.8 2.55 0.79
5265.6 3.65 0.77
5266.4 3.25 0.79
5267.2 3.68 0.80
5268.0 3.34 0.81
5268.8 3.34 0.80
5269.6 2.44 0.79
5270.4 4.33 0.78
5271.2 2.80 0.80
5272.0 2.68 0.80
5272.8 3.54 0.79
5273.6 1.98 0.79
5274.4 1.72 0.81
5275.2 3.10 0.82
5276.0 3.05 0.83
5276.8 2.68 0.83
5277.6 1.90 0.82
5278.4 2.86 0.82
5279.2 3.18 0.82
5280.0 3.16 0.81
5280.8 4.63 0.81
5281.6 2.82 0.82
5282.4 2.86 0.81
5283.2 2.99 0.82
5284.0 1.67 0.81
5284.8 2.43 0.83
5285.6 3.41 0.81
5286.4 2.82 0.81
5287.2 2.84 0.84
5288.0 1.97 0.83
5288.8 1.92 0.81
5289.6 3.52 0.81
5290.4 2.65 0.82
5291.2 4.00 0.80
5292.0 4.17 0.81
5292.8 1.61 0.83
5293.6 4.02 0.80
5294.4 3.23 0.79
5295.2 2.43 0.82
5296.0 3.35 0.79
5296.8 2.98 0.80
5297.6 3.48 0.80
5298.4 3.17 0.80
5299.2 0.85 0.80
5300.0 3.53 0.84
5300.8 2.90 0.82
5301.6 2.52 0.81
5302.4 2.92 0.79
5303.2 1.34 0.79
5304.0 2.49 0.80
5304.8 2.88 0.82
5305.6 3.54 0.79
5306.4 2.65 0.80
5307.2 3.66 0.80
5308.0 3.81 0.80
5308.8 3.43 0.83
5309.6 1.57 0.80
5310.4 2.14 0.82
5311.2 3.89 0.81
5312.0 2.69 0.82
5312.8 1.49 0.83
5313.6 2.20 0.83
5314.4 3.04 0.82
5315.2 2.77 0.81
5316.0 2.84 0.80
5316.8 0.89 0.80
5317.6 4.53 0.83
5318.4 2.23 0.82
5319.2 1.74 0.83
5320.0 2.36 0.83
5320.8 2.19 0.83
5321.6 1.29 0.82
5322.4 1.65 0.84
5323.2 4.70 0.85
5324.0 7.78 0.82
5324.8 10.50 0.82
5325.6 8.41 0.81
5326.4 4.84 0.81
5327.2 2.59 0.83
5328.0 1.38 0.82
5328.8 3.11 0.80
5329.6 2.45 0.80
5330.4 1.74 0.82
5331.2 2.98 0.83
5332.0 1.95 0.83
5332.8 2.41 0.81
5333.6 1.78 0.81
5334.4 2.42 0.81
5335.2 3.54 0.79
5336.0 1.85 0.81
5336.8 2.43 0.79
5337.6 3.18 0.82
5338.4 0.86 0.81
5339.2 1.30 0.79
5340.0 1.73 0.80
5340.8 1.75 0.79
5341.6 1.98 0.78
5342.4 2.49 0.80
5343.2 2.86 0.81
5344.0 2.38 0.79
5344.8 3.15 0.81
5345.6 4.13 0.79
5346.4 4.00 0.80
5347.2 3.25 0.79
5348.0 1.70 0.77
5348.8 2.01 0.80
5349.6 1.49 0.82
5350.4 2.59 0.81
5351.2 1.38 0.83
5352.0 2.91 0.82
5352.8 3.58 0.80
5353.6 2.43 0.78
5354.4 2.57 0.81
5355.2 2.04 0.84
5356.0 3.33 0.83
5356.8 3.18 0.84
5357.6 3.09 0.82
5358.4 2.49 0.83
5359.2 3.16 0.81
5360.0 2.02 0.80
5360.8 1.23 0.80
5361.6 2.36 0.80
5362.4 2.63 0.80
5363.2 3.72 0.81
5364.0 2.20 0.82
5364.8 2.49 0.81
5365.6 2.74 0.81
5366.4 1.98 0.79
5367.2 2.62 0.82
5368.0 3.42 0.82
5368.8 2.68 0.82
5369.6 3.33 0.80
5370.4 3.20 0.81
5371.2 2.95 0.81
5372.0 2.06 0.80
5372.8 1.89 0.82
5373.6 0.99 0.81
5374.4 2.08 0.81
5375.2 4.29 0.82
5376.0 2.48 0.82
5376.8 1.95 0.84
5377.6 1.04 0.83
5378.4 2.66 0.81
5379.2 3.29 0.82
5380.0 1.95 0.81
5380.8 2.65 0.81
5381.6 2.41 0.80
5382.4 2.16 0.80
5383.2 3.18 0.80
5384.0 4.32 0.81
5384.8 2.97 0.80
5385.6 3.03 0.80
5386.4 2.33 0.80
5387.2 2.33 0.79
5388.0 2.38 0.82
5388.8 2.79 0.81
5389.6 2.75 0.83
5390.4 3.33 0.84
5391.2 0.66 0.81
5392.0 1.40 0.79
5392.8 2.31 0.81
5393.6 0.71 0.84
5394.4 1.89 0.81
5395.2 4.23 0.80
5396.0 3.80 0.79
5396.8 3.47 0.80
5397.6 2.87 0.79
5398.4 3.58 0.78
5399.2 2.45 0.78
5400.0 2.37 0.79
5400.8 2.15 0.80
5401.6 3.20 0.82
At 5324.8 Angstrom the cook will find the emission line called H-beta 4861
